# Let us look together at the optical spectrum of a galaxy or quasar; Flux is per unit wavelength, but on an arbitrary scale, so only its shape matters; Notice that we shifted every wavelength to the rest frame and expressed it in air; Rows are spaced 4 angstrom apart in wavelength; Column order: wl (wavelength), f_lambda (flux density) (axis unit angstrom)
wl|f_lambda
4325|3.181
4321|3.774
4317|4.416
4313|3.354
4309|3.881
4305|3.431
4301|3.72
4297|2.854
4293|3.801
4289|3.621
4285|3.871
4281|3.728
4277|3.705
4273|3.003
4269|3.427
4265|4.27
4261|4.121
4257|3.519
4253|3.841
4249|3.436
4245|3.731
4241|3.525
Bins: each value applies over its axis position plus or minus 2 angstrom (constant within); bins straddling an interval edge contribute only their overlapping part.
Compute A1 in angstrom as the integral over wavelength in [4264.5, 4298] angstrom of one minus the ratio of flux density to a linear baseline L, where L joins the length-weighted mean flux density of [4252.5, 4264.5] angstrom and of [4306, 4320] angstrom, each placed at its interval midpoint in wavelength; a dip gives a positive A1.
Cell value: 2.5 angstrom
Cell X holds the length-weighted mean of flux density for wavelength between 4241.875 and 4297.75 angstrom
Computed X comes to 3.65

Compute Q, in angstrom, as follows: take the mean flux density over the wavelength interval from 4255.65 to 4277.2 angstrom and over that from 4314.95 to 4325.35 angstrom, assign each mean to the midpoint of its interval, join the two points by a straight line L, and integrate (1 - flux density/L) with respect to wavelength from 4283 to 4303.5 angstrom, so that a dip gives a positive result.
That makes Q 1.1 angstrom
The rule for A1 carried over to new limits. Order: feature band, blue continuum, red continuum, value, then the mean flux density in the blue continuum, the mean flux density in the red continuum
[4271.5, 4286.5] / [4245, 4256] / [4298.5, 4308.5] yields 0.1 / 3.64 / 3.59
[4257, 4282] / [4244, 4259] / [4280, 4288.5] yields 0.1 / 3.63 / 3.78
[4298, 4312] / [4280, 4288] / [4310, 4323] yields 0.9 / 3.79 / 3.85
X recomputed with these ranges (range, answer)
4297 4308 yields 3.47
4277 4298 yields 3.62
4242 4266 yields 3.79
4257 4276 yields 3.69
